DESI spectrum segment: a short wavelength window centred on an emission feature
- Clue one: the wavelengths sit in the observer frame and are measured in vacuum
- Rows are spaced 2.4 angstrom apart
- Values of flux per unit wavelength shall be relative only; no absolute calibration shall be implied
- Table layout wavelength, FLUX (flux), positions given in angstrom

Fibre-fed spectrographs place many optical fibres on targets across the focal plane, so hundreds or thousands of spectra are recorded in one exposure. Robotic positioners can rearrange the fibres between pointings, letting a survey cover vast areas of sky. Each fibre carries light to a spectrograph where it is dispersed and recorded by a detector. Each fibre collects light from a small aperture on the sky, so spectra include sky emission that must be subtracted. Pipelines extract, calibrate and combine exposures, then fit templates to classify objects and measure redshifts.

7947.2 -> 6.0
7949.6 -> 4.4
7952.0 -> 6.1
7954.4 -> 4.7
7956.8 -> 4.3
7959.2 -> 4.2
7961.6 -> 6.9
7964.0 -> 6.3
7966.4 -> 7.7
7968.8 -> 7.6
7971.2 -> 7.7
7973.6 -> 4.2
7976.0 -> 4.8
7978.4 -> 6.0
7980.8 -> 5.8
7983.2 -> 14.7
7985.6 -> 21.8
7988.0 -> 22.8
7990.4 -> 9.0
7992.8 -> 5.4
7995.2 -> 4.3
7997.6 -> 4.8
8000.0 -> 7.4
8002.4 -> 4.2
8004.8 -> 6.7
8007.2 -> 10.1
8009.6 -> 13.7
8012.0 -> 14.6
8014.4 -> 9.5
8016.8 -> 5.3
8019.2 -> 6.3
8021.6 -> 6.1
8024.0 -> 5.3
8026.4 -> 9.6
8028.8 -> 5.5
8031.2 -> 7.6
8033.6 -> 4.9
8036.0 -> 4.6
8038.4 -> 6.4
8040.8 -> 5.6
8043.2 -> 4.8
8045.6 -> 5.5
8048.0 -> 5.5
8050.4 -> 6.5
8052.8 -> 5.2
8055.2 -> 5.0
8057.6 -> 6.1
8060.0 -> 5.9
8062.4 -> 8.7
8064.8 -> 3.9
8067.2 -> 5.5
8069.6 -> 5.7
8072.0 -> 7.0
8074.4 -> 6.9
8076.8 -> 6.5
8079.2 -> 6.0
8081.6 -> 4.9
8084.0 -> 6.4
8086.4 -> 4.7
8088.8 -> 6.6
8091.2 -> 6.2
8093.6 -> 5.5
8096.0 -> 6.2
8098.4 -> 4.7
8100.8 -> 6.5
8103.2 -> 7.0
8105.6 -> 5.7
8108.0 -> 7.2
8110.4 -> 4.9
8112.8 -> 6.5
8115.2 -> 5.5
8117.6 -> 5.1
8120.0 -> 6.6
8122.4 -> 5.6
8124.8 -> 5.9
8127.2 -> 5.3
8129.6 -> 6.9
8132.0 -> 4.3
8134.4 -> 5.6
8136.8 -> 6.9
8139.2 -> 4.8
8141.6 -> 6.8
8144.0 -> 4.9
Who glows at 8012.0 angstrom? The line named [N II] 6583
